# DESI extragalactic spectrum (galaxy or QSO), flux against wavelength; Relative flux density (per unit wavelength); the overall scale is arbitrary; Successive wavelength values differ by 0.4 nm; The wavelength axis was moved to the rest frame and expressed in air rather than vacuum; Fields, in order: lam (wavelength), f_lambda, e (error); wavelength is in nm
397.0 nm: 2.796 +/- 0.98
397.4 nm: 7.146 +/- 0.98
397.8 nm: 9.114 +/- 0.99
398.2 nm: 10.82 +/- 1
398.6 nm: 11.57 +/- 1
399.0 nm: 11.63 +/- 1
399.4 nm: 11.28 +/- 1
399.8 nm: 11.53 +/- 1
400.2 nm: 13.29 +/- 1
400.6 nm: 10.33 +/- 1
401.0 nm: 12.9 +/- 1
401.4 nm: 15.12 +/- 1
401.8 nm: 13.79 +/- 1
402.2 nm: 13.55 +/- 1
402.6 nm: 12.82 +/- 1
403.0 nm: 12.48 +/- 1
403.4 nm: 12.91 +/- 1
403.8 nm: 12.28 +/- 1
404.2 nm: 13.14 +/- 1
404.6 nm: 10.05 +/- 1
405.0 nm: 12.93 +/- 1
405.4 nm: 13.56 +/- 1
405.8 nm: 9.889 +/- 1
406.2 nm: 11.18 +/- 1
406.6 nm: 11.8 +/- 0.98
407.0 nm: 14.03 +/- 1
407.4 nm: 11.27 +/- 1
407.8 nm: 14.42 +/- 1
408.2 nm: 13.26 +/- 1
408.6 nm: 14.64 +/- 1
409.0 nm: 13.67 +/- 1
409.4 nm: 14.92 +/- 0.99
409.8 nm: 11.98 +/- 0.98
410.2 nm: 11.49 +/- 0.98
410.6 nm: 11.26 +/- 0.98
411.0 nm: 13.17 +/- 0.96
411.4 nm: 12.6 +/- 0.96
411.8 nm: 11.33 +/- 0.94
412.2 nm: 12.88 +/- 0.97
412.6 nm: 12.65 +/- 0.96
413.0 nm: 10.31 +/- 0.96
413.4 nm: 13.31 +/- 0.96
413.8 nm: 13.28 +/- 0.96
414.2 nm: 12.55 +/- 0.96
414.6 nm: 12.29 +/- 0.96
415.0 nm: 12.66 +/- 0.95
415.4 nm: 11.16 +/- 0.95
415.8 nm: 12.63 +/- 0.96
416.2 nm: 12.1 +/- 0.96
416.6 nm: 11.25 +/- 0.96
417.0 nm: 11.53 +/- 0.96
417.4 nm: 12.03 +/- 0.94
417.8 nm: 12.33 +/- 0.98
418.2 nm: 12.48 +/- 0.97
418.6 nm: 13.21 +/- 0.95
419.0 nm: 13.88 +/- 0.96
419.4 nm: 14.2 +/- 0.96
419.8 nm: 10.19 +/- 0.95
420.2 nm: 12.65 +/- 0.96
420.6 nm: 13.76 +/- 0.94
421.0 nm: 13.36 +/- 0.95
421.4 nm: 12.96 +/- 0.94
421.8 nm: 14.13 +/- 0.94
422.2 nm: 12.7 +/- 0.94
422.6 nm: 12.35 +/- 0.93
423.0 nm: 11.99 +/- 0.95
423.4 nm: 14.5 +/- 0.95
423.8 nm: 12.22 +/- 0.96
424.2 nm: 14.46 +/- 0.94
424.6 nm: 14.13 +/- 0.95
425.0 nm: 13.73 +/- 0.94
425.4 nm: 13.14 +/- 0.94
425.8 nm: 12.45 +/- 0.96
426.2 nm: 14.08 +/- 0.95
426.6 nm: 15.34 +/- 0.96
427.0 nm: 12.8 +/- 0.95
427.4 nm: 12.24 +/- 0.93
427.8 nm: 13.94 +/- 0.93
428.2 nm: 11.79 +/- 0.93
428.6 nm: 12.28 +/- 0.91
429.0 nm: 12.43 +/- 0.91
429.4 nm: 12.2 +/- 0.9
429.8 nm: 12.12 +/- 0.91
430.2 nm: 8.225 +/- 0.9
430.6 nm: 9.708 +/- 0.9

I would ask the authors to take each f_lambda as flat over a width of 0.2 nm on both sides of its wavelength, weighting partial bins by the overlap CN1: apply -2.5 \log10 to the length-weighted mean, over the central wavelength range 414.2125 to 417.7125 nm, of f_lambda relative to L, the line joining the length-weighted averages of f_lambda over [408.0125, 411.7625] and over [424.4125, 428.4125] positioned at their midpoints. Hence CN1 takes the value 0.09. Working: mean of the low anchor 12.9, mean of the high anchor 13.4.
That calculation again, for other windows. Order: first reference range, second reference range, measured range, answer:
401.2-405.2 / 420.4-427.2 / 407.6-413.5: 0.03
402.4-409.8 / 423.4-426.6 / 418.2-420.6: 0.04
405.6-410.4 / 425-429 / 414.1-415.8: 0.06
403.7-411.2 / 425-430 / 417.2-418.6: 0.03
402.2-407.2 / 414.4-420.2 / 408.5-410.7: -0.06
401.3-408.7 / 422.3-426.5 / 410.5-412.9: 0.06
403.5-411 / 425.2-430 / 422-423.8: 0.00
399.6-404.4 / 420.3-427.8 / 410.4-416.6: 0.07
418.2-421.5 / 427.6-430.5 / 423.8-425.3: -0.12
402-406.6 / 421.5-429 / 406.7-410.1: -0.08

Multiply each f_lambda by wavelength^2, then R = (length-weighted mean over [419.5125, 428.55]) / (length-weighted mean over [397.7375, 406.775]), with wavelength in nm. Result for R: 1.20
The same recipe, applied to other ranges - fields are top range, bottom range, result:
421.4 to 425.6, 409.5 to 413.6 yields 1.16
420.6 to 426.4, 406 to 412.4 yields 1.12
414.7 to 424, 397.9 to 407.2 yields 1.12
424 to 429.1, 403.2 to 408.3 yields 1.19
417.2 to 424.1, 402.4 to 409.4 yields 1.09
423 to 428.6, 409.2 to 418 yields 1.15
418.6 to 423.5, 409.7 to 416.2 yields 1.11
